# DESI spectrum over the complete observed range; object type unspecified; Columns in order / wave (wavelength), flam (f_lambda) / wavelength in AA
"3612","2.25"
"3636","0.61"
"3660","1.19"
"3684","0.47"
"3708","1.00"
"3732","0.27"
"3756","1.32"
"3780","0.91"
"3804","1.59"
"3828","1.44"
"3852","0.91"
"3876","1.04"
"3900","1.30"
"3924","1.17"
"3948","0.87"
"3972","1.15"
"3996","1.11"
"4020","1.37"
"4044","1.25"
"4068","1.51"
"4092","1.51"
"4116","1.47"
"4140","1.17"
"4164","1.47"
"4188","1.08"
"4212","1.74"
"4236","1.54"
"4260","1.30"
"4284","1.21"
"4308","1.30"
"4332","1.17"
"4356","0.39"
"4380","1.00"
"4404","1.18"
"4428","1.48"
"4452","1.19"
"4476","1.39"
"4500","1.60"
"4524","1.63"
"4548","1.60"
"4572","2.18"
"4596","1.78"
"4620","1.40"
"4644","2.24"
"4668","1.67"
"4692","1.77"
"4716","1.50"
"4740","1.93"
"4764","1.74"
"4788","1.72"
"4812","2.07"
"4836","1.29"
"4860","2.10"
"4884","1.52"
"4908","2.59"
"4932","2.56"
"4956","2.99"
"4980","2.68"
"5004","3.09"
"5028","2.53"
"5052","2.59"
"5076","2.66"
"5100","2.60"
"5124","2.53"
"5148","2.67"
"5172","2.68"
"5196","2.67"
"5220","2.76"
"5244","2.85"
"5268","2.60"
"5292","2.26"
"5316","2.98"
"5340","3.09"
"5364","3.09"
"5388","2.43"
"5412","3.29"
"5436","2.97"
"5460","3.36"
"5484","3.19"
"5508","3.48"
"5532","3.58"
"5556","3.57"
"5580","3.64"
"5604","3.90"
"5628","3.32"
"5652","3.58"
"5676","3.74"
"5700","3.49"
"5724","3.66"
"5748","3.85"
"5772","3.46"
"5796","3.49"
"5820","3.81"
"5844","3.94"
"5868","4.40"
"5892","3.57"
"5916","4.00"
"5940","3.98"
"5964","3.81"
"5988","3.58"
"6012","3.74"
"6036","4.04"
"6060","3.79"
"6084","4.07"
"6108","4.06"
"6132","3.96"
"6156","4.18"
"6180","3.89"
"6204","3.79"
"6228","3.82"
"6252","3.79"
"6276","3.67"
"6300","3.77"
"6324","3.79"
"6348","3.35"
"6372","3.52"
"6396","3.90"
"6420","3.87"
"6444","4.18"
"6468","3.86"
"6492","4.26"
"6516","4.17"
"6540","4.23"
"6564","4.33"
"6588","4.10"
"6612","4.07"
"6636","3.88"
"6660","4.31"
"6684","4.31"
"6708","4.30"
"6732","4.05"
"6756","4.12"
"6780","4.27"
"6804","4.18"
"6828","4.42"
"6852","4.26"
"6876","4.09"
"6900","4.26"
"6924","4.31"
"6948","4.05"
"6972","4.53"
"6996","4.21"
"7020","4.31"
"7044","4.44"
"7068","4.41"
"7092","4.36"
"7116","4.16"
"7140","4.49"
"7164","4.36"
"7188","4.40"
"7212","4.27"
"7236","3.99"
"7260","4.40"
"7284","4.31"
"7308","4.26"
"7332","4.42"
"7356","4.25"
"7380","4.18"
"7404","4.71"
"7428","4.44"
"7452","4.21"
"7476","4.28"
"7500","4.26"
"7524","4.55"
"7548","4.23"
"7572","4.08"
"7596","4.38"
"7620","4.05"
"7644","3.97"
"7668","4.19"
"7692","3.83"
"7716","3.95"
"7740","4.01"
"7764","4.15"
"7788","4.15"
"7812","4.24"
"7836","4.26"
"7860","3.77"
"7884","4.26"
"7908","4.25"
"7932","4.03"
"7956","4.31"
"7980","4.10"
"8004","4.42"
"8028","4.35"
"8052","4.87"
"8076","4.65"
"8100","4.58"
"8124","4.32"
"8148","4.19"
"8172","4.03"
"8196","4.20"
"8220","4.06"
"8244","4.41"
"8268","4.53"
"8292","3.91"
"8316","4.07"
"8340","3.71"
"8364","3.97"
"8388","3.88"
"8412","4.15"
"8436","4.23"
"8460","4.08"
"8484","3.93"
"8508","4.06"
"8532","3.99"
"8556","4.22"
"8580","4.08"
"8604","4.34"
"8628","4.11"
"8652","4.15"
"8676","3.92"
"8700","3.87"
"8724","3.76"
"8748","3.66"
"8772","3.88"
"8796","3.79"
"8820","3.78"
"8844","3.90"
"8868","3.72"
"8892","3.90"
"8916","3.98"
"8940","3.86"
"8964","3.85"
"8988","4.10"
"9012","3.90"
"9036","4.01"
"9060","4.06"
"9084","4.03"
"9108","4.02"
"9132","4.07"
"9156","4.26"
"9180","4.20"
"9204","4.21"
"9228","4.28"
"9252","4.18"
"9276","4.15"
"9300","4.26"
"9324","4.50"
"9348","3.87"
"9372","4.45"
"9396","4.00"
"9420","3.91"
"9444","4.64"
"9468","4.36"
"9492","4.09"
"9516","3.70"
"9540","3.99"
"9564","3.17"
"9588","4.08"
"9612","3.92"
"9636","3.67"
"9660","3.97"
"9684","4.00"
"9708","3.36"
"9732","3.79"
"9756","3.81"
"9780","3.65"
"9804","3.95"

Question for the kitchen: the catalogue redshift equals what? 0.23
